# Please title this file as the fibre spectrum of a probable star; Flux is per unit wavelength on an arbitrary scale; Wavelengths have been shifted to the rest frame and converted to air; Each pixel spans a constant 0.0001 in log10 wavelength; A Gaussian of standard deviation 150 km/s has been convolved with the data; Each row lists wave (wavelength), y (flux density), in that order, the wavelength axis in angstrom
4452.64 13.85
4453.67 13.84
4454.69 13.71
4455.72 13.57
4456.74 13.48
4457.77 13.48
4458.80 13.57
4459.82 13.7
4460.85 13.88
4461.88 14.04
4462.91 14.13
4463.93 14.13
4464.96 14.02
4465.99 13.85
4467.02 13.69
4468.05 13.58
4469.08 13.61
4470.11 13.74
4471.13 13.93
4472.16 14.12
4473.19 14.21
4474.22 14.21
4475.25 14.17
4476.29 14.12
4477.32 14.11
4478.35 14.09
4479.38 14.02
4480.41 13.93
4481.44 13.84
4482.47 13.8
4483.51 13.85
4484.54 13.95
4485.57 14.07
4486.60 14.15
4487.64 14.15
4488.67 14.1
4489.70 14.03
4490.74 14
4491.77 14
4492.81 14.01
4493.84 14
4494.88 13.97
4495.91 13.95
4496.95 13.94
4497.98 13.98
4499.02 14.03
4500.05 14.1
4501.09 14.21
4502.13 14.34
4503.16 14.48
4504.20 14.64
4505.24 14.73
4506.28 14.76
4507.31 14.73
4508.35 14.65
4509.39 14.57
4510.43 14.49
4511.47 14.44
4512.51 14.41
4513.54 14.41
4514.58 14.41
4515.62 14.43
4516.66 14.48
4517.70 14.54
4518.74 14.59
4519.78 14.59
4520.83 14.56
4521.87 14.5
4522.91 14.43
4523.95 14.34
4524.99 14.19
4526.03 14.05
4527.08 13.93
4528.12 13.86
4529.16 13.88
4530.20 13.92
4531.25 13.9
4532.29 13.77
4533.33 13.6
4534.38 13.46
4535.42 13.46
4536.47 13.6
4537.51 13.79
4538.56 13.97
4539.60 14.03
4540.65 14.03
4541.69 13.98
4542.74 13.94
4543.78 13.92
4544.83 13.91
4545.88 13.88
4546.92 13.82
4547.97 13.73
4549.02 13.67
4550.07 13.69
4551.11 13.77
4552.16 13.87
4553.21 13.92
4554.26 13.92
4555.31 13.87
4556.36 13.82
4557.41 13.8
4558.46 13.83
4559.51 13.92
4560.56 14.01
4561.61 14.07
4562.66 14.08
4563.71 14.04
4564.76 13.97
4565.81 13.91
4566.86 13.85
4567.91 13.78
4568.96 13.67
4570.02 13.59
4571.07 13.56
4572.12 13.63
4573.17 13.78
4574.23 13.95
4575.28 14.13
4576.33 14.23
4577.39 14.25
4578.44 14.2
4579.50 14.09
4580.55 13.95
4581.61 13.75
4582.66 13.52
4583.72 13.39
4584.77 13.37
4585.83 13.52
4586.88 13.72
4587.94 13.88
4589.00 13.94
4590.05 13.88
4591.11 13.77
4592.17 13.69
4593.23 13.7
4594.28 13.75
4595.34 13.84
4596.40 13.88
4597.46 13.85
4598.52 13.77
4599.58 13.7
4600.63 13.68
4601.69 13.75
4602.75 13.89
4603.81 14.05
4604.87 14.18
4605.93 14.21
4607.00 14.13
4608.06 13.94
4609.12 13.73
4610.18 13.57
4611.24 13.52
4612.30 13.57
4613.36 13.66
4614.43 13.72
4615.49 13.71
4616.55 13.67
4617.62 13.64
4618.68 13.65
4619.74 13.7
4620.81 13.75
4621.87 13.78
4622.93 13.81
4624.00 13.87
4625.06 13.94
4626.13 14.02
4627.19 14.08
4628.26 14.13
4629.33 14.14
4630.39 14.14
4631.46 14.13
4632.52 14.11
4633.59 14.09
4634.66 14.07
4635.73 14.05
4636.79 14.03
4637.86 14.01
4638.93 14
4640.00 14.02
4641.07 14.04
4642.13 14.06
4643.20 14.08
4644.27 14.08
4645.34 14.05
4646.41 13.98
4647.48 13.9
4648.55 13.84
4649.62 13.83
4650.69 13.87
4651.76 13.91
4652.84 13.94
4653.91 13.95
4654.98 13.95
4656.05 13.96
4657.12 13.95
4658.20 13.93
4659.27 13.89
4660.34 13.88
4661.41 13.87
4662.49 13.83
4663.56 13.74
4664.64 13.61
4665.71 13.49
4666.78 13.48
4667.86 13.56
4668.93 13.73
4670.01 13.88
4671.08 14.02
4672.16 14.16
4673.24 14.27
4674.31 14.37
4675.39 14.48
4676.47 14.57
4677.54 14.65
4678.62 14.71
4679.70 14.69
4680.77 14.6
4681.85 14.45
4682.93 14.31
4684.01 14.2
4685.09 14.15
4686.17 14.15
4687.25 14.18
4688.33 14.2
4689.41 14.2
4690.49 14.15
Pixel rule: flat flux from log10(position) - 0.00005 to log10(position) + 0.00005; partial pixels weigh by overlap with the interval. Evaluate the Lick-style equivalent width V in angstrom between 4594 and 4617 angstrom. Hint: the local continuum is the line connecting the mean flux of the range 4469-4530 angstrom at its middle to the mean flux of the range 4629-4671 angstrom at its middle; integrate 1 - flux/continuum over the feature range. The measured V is 0.33 angstrom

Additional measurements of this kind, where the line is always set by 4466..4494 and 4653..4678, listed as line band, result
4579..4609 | 0.3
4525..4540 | 0.2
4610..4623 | 0.3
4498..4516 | -0.6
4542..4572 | 0.3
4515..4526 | -0.4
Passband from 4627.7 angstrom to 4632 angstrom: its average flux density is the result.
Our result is 14.1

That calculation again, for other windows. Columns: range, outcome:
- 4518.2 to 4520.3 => 14.6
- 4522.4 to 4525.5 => 14.3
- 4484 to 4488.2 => 14.1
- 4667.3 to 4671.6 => 13.8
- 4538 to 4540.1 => 14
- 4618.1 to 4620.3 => 13.7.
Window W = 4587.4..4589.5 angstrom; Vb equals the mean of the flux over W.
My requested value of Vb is 13.9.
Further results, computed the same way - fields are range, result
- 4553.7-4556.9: 13.9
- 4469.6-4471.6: 13.9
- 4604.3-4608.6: 14.1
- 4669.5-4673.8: 14.1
